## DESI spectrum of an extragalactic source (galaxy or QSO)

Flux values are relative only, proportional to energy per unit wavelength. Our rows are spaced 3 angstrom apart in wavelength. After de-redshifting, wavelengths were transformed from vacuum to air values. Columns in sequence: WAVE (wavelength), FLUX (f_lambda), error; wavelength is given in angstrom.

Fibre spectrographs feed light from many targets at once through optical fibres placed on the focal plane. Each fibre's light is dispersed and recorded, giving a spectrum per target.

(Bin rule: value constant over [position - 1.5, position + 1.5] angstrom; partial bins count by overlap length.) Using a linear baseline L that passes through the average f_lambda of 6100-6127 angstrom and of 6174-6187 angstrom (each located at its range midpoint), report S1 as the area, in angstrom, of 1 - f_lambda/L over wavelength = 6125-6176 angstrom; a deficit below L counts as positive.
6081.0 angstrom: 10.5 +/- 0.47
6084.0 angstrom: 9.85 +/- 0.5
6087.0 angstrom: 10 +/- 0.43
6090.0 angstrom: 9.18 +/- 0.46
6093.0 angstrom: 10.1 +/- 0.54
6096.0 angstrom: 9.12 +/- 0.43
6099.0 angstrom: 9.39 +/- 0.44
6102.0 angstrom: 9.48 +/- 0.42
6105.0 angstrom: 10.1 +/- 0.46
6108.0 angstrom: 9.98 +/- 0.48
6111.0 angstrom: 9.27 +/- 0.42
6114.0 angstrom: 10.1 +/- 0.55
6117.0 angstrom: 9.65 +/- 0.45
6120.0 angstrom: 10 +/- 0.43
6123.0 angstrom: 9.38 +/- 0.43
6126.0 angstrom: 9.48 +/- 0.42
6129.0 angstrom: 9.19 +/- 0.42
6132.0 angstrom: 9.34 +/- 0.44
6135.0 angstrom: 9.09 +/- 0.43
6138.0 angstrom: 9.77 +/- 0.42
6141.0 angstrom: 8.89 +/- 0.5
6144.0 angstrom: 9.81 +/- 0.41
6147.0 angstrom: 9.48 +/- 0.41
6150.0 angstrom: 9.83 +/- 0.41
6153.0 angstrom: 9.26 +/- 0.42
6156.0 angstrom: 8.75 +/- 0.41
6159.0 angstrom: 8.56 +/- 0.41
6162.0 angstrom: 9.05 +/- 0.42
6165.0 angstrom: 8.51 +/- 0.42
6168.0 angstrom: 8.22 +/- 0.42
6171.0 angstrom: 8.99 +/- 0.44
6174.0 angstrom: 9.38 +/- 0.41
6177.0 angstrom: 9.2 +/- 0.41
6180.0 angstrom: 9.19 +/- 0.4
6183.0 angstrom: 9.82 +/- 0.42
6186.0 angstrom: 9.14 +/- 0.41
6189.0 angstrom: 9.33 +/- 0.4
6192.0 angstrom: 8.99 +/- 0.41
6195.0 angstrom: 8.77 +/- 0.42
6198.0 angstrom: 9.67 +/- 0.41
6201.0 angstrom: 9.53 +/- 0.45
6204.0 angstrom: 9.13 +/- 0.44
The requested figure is 2.0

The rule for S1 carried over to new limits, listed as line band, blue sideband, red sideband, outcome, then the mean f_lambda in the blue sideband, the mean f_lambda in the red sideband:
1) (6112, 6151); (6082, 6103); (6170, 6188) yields -0.25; 9.61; 9.3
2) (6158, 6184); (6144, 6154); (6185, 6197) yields 0.92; 9.58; 9.08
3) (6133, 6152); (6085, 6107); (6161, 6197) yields -0.32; 9.64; 9.06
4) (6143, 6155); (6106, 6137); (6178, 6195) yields -0.16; 9.56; 9.25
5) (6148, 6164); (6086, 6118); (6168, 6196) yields 0.41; 9.67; 9.16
